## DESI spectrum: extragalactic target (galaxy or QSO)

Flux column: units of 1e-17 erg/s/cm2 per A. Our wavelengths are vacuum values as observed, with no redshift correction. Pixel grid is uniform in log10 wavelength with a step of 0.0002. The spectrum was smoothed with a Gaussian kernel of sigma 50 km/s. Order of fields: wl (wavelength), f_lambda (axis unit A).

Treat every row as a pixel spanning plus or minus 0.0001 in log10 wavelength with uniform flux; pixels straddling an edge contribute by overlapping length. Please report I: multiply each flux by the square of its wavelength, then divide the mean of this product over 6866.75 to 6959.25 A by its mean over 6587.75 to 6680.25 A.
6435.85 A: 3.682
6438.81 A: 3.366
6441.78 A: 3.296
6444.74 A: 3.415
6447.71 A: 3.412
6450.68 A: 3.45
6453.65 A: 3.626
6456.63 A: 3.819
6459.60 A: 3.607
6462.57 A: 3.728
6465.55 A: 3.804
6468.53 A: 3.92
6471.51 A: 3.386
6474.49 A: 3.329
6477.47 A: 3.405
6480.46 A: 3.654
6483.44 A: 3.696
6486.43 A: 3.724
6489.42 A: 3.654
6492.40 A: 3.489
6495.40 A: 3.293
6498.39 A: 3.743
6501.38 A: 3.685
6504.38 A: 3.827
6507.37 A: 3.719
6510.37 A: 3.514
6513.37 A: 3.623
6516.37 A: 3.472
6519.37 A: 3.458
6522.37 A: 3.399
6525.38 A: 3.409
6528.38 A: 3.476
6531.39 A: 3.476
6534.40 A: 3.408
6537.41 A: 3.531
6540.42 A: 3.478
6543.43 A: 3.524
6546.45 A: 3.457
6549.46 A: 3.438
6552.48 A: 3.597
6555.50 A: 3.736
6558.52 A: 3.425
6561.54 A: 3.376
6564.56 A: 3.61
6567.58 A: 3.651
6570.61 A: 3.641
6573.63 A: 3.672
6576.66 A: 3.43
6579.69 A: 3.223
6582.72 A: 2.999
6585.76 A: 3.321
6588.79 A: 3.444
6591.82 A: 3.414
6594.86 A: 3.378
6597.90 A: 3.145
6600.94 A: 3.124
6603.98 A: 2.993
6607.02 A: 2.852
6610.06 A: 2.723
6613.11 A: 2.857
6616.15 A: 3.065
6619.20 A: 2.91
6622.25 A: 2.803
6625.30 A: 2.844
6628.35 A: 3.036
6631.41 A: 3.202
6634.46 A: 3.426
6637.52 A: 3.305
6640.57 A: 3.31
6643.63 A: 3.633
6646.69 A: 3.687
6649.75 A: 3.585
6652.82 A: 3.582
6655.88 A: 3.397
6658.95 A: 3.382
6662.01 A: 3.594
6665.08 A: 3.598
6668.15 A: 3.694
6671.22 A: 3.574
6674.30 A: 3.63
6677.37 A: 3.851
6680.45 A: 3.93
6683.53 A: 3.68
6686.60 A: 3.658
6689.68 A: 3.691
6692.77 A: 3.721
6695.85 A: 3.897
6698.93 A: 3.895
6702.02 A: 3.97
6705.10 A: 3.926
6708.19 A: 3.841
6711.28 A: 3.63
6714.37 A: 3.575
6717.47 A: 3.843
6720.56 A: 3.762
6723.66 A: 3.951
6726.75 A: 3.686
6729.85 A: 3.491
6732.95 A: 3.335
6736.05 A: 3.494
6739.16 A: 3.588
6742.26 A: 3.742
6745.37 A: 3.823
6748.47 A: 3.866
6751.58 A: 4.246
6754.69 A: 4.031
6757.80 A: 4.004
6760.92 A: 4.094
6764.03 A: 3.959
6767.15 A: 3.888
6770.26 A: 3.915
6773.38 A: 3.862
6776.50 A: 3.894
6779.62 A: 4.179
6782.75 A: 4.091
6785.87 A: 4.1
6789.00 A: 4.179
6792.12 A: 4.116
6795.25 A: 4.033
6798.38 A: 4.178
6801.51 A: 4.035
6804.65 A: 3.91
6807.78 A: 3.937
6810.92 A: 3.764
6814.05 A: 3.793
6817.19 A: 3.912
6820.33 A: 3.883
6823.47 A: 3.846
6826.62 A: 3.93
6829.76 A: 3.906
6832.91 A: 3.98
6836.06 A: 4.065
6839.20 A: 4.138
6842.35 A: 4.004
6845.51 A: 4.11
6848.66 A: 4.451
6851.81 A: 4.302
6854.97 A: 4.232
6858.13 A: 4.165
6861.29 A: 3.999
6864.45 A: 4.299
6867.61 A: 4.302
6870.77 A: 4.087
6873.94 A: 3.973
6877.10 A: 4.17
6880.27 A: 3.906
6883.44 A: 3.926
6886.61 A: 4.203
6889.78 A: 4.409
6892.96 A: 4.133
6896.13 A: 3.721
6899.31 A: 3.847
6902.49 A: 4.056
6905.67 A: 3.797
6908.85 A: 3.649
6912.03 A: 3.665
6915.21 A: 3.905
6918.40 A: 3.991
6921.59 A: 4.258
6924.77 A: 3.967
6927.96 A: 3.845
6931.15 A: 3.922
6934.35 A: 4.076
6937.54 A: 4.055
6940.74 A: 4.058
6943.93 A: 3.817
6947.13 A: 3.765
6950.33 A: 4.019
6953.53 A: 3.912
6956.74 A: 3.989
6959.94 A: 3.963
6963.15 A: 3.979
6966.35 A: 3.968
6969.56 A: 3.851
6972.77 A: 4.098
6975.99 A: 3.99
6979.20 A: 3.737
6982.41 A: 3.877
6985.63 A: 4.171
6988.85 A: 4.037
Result 1.30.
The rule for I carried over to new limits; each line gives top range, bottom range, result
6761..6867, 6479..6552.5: 1.24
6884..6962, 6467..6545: 1.26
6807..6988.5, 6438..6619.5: 1.29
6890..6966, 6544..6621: 1.32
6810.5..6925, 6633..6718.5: 1.16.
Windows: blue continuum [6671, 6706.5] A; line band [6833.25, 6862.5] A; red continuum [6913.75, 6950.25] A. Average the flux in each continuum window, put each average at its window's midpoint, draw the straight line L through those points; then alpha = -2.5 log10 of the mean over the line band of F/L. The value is -0.07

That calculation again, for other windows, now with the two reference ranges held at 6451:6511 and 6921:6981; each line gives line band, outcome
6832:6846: -0.05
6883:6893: -0.08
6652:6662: 0.09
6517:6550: 0.06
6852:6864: -0.07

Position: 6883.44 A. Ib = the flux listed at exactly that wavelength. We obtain 3.926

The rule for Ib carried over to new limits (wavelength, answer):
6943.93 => 3.817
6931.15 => 3.922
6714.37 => 3.575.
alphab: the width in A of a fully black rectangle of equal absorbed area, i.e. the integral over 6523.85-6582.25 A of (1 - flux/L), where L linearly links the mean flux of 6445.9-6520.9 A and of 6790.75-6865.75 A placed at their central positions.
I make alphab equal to 3.1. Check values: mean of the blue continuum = 3.6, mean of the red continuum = 4.04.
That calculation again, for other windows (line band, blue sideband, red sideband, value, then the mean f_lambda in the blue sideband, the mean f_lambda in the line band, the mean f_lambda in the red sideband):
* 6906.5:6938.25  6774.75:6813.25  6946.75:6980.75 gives 0.3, 4.03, 3.93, 3.94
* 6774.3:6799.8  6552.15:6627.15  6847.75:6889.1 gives -1.3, 3.24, 4.09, 4.16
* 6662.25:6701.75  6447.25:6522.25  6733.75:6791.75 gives 1.1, 3.6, 3.74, 3.94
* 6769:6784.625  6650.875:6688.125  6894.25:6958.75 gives -1.0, 3.63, 3.99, 3.92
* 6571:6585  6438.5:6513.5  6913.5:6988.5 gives 1.2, 3.59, 3.35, 3.97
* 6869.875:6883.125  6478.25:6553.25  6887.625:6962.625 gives -0.4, 3.55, 4.02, 3.95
